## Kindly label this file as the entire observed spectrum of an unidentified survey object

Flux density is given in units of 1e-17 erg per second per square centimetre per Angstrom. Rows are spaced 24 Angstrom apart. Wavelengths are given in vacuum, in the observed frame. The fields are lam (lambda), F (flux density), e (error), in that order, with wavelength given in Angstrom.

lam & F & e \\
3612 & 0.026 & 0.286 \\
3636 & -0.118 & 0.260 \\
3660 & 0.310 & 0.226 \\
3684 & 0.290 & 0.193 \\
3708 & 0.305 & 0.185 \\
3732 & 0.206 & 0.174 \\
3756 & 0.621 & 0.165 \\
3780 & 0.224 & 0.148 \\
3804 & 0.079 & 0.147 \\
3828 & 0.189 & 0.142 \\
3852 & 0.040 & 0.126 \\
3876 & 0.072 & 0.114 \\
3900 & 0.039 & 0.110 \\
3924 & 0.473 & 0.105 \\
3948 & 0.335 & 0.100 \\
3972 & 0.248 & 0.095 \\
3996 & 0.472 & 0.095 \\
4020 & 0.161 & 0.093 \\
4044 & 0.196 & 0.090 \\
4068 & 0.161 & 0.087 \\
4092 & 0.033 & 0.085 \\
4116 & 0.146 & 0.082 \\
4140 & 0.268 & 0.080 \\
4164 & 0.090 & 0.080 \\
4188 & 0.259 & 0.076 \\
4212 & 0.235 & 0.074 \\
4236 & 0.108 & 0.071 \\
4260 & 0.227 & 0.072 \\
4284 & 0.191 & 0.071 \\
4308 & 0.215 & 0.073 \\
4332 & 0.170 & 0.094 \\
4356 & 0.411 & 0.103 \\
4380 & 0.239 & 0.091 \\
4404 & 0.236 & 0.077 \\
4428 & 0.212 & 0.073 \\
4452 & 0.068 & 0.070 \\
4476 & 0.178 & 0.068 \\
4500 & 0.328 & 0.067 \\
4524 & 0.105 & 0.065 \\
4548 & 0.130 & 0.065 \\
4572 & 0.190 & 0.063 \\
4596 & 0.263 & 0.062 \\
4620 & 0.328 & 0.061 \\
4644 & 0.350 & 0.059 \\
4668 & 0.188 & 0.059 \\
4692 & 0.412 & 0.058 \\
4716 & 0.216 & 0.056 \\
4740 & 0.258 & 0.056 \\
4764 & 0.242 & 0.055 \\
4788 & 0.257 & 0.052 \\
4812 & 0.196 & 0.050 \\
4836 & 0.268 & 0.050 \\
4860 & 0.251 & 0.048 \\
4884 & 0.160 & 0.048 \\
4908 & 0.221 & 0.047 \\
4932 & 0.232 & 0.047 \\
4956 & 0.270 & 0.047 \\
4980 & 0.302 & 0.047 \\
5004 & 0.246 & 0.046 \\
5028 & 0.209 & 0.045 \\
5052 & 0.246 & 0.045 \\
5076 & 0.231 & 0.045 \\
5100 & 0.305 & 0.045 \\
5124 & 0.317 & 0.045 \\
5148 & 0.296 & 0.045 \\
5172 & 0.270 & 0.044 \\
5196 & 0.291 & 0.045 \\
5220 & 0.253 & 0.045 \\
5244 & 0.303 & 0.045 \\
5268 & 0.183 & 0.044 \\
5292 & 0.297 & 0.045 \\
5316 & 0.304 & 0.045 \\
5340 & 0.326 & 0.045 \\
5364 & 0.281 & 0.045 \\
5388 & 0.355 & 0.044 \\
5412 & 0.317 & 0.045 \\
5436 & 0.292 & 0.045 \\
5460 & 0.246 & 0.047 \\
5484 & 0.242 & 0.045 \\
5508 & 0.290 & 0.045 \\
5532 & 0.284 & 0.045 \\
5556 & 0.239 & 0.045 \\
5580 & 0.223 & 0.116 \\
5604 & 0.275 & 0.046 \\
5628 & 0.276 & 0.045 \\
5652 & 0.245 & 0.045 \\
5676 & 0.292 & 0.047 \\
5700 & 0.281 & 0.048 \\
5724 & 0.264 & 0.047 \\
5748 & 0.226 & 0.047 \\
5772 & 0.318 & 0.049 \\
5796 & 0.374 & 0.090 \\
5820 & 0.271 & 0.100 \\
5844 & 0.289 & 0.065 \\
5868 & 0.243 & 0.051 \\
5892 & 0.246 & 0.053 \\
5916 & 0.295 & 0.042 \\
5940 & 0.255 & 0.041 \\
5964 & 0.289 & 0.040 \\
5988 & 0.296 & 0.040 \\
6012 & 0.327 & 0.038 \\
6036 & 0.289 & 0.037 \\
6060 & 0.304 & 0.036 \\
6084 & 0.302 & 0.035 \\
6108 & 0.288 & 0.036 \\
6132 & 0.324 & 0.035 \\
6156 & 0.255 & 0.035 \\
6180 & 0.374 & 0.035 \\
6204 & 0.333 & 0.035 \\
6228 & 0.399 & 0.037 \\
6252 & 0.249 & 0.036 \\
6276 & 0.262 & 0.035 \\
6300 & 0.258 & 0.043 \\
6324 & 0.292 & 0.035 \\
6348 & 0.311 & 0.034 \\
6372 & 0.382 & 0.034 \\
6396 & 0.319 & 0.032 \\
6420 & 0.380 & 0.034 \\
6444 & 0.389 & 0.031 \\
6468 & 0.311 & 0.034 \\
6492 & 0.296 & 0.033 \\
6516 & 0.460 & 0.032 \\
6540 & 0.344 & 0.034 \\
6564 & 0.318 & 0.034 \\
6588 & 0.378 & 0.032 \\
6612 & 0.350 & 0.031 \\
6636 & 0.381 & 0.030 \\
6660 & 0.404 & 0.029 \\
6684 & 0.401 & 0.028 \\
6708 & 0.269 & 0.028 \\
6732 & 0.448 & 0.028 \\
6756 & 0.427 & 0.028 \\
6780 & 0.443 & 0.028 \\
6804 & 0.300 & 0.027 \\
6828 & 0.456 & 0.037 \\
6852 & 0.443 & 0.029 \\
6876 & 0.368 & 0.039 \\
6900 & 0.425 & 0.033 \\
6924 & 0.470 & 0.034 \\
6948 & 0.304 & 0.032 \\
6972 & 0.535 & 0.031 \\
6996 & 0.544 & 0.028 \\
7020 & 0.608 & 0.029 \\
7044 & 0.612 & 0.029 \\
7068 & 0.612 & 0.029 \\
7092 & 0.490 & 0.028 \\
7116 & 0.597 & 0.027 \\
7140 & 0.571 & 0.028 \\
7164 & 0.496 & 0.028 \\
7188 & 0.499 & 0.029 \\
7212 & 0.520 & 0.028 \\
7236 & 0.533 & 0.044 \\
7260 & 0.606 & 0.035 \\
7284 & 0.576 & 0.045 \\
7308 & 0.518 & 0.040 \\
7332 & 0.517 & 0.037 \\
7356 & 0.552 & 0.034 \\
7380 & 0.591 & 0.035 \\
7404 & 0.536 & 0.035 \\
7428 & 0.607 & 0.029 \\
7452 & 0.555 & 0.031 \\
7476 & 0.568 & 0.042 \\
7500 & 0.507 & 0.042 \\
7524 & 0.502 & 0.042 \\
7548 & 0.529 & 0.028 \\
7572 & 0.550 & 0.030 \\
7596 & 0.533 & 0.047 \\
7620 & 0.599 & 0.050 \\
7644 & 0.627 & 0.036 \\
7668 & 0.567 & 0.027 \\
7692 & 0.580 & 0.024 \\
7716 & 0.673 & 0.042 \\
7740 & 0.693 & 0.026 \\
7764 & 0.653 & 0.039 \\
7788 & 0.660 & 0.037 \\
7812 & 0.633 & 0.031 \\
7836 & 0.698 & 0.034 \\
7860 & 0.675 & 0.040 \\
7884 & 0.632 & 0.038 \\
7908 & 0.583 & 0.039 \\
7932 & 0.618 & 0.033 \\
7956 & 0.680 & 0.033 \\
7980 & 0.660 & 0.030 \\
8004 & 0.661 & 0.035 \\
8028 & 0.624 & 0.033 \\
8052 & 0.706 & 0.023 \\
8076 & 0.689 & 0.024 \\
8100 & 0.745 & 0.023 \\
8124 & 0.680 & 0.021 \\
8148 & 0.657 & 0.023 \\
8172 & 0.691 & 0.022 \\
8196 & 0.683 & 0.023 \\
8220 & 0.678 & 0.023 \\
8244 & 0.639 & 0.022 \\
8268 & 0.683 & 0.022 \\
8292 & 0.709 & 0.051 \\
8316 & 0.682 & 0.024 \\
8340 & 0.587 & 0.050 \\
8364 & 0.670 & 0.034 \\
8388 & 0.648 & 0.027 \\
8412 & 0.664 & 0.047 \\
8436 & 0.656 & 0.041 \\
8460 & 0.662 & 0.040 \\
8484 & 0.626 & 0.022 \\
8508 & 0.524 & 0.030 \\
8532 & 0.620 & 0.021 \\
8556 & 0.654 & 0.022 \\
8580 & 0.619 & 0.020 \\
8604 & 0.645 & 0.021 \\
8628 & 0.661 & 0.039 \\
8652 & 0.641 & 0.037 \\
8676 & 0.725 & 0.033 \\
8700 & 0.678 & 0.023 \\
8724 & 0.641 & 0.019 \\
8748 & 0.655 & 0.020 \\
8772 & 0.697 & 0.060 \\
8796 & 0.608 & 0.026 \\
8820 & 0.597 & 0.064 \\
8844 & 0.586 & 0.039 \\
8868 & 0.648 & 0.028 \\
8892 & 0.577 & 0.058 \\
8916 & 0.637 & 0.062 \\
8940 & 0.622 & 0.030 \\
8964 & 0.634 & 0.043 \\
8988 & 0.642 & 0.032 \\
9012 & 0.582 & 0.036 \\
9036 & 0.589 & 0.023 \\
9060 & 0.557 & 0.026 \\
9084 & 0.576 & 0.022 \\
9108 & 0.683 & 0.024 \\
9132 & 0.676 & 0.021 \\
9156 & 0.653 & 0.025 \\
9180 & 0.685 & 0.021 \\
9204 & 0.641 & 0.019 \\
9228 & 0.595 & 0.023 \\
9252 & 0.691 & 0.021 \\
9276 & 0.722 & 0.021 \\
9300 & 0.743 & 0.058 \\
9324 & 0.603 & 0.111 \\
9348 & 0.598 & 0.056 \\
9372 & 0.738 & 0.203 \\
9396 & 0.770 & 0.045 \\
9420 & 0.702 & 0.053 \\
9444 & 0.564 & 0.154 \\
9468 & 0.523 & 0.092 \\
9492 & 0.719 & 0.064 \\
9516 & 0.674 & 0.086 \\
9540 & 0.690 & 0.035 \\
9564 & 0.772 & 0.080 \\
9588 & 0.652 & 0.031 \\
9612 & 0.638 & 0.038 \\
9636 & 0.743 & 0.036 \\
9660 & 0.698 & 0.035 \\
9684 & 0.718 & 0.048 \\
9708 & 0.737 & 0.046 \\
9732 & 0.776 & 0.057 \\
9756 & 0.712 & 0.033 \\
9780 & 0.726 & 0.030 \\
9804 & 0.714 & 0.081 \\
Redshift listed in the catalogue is 0.75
